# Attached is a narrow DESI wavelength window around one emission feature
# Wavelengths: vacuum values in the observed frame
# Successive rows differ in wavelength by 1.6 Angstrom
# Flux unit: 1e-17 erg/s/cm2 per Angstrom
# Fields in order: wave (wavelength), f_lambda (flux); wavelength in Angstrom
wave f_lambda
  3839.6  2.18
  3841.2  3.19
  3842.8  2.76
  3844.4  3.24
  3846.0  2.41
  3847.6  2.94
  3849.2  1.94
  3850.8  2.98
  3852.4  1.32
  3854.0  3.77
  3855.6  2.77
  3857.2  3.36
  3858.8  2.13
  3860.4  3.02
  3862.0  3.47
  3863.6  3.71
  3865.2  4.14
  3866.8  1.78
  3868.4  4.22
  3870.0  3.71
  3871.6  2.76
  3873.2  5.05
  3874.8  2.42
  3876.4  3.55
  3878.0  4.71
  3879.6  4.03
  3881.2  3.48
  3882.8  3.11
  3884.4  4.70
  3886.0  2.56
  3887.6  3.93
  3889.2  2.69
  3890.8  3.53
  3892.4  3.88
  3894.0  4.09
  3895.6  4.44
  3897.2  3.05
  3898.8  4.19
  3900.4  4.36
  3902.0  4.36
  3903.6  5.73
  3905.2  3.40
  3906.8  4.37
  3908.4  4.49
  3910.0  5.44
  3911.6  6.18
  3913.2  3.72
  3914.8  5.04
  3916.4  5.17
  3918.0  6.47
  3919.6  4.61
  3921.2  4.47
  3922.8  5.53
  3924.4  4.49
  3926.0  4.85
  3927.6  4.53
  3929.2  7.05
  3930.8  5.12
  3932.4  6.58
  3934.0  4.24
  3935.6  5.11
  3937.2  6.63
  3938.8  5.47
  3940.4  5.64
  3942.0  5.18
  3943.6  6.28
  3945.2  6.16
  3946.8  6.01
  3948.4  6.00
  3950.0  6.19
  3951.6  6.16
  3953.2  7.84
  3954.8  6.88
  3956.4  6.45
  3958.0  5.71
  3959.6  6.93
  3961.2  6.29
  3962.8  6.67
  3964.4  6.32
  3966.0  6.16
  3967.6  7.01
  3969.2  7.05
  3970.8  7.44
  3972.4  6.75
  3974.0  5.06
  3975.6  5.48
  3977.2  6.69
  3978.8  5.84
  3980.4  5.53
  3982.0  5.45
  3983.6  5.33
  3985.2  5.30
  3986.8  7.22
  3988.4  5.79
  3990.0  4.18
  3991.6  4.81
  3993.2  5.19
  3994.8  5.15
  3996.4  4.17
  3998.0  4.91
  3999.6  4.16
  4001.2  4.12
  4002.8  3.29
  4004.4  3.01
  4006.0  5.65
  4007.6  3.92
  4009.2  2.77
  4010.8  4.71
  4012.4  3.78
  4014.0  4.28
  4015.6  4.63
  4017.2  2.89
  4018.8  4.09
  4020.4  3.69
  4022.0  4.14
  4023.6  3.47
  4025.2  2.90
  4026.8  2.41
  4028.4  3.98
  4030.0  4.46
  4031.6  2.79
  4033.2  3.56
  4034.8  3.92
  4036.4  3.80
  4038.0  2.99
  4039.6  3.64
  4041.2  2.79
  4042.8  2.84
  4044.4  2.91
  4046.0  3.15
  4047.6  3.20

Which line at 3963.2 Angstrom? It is C IV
